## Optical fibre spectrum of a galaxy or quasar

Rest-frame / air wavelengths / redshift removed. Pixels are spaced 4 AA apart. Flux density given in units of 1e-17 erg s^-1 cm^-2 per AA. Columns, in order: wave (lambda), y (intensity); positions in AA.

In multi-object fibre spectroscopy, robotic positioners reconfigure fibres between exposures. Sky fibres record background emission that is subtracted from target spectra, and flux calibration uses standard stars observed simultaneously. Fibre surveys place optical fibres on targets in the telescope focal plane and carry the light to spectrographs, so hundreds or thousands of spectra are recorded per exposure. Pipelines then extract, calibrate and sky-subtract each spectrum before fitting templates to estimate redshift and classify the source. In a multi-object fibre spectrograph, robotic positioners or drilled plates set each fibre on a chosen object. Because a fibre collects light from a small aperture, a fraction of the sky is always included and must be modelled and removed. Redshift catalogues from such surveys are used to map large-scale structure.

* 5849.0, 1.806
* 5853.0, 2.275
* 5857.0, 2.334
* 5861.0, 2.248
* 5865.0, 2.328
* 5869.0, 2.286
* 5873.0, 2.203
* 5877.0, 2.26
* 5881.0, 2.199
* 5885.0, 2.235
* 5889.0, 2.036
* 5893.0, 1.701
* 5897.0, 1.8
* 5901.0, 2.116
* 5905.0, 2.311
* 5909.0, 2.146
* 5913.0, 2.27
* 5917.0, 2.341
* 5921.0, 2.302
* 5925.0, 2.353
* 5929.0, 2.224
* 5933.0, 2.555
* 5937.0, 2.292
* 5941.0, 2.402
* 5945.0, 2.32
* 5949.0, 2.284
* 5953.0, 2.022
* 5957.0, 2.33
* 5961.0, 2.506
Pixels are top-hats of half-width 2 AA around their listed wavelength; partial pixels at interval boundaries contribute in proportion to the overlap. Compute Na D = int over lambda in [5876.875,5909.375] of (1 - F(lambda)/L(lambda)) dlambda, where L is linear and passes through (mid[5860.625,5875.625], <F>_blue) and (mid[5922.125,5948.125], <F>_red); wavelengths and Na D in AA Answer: 3.1 AA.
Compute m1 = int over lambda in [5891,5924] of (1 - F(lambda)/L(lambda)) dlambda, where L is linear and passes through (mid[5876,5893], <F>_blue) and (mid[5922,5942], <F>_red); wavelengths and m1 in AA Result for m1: 1.6 AA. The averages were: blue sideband 2.12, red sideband 2.36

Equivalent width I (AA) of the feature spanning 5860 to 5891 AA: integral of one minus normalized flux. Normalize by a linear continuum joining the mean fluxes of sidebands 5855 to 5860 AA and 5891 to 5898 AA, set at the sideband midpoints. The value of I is -2.9 AA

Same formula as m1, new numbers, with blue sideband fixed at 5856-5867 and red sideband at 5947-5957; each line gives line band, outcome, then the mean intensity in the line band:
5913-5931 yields -0.6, 2.3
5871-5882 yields 0.3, 2.22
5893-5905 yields 1.5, 1.97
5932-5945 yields -1.1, 2.39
